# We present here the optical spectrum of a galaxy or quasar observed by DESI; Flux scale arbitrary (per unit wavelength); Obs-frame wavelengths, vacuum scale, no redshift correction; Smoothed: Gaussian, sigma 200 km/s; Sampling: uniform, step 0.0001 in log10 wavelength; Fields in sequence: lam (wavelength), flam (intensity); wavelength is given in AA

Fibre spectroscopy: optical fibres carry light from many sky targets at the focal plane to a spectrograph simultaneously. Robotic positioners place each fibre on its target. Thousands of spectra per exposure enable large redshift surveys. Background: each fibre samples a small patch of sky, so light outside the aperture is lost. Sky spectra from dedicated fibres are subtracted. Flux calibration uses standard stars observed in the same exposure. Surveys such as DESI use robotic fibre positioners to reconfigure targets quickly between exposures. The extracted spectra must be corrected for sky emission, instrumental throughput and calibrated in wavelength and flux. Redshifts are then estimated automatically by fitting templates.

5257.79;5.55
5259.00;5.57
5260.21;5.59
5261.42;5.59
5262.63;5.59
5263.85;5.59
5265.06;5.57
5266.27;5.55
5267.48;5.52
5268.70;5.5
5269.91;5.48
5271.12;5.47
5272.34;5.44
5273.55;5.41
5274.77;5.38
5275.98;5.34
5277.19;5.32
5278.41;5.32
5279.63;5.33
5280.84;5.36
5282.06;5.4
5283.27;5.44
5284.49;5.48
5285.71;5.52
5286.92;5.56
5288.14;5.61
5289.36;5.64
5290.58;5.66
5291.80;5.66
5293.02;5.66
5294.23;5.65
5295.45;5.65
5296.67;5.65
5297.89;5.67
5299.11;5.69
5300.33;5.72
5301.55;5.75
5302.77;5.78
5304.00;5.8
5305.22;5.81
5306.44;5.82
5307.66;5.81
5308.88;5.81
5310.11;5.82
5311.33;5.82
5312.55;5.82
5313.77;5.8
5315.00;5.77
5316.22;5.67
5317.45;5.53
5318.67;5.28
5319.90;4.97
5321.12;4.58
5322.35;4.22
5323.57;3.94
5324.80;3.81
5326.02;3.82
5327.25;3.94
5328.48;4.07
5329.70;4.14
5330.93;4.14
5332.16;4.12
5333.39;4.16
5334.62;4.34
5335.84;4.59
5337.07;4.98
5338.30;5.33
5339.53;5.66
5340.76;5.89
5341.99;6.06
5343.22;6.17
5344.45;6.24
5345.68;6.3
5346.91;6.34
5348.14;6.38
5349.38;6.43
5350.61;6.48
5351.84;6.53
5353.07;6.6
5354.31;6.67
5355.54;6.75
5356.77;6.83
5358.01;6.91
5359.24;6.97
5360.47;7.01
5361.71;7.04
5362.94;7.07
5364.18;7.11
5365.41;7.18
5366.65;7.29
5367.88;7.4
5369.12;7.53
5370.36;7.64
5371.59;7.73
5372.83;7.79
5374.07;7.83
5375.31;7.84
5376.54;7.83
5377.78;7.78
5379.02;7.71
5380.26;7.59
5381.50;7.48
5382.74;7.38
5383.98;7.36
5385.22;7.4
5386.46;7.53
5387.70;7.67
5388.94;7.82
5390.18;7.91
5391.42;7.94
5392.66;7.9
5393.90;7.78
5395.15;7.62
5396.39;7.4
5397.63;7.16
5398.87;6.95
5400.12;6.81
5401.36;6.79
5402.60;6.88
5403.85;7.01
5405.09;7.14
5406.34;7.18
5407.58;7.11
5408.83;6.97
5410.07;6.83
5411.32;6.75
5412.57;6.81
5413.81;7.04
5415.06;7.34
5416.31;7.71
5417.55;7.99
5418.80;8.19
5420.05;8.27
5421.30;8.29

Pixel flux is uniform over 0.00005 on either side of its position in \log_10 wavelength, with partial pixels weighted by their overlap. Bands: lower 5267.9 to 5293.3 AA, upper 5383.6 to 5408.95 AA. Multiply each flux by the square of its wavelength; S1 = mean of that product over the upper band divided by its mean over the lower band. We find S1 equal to 1.40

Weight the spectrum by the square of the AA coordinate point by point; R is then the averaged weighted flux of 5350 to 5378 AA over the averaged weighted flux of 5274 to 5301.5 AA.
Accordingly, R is 1.3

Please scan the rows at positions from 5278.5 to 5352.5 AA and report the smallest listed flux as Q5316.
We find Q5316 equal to 3.81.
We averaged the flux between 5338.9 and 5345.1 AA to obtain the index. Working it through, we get 6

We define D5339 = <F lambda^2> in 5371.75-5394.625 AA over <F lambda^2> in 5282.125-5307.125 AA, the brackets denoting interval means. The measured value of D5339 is 1.41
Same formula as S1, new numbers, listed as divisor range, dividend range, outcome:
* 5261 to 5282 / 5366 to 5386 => 1.45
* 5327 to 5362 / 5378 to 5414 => 1.29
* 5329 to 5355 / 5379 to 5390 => 1.37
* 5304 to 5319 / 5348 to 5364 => 1.20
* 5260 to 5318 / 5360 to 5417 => 1.37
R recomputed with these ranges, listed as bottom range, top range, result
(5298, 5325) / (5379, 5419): 1.40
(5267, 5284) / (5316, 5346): 0.92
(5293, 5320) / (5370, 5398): 1.38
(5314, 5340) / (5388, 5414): 1.61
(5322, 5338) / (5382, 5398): 1.85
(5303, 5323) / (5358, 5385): 1.38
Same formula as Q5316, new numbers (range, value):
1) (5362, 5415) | 6.75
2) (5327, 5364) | 3.94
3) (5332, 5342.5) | 4.12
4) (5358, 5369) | 6.91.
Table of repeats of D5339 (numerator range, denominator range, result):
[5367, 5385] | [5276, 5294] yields 1.44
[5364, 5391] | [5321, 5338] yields 1.83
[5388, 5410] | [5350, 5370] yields 1.06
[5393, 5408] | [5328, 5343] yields 1.52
